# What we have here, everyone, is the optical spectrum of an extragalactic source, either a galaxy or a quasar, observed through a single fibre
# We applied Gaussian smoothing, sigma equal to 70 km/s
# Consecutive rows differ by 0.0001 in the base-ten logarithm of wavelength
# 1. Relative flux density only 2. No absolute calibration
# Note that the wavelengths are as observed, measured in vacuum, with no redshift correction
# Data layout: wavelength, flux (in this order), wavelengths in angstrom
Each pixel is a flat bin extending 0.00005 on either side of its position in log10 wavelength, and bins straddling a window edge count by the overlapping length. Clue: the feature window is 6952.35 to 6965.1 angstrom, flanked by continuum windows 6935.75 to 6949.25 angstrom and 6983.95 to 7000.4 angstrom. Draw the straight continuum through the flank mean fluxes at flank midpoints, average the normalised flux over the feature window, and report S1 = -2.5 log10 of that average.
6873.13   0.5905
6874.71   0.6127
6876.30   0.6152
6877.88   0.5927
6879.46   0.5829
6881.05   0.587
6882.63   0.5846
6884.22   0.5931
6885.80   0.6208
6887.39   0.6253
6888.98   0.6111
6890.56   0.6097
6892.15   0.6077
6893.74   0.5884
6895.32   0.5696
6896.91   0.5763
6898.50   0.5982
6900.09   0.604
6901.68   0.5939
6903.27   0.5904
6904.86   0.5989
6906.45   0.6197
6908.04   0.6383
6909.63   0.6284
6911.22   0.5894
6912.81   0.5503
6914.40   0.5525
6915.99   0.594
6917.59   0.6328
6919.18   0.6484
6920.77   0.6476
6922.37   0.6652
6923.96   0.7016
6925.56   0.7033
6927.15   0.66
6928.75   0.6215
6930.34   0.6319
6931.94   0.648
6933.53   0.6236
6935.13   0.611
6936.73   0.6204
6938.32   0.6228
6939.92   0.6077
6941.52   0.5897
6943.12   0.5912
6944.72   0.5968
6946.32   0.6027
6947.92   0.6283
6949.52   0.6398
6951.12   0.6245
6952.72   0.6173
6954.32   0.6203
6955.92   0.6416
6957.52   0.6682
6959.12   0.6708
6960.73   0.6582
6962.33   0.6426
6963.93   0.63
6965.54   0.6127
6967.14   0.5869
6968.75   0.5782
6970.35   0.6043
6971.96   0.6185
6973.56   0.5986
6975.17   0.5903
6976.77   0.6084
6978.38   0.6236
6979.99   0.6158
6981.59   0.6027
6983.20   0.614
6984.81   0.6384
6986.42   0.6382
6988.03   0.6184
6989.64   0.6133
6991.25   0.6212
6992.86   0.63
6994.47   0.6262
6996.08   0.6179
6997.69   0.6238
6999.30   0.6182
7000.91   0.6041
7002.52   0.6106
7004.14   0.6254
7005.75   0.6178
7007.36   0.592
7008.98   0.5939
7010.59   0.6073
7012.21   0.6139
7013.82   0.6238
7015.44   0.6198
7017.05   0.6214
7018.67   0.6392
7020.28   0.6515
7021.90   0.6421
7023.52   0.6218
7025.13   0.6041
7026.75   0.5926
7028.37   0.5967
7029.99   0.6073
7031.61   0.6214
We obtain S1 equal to -0.05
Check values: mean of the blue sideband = 0.609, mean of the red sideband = 0.624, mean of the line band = 0.644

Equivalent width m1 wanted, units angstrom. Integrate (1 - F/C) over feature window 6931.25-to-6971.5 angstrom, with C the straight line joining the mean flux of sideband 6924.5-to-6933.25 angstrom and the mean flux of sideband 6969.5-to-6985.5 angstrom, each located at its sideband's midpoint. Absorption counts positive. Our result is 0.8 angstrom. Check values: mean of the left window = 0.653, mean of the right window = 0.611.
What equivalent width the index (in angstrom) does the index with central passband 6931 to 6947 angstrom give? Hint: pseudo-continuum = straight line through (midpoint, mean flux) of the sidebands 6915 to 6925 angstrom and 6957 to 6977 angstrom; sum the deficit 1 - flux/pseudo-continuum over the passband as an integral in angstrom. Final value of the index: 0.62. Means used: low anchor 0.647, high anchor 0.62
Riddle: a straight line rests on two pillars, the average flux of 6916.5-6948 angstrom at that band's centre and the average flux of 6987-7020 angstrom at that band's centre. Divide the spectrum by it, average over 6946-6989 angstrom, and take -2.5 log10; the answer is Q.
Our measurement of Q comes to 0.01 mag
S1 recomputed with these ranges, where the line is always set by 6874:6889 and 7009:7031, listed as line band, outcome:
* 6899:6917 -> 0.01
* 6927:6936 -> -0.04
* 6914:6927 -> -0.07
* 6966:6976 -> 0.03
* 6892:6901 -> 0.03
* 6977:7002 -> -0.01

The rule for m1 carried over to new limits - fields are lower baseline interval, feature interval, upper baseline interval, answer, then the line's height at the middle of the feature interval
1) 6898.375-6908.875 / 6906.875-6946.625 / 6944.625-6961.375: -0.2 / 0.62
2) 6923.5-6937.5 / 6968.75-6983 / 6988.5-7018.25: 0.5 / 0.627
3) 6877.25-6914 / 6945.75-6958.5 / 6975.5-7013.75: -0.5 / 0.608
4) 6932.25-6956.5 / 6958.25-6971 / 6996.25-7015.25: -0.2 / 0.615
